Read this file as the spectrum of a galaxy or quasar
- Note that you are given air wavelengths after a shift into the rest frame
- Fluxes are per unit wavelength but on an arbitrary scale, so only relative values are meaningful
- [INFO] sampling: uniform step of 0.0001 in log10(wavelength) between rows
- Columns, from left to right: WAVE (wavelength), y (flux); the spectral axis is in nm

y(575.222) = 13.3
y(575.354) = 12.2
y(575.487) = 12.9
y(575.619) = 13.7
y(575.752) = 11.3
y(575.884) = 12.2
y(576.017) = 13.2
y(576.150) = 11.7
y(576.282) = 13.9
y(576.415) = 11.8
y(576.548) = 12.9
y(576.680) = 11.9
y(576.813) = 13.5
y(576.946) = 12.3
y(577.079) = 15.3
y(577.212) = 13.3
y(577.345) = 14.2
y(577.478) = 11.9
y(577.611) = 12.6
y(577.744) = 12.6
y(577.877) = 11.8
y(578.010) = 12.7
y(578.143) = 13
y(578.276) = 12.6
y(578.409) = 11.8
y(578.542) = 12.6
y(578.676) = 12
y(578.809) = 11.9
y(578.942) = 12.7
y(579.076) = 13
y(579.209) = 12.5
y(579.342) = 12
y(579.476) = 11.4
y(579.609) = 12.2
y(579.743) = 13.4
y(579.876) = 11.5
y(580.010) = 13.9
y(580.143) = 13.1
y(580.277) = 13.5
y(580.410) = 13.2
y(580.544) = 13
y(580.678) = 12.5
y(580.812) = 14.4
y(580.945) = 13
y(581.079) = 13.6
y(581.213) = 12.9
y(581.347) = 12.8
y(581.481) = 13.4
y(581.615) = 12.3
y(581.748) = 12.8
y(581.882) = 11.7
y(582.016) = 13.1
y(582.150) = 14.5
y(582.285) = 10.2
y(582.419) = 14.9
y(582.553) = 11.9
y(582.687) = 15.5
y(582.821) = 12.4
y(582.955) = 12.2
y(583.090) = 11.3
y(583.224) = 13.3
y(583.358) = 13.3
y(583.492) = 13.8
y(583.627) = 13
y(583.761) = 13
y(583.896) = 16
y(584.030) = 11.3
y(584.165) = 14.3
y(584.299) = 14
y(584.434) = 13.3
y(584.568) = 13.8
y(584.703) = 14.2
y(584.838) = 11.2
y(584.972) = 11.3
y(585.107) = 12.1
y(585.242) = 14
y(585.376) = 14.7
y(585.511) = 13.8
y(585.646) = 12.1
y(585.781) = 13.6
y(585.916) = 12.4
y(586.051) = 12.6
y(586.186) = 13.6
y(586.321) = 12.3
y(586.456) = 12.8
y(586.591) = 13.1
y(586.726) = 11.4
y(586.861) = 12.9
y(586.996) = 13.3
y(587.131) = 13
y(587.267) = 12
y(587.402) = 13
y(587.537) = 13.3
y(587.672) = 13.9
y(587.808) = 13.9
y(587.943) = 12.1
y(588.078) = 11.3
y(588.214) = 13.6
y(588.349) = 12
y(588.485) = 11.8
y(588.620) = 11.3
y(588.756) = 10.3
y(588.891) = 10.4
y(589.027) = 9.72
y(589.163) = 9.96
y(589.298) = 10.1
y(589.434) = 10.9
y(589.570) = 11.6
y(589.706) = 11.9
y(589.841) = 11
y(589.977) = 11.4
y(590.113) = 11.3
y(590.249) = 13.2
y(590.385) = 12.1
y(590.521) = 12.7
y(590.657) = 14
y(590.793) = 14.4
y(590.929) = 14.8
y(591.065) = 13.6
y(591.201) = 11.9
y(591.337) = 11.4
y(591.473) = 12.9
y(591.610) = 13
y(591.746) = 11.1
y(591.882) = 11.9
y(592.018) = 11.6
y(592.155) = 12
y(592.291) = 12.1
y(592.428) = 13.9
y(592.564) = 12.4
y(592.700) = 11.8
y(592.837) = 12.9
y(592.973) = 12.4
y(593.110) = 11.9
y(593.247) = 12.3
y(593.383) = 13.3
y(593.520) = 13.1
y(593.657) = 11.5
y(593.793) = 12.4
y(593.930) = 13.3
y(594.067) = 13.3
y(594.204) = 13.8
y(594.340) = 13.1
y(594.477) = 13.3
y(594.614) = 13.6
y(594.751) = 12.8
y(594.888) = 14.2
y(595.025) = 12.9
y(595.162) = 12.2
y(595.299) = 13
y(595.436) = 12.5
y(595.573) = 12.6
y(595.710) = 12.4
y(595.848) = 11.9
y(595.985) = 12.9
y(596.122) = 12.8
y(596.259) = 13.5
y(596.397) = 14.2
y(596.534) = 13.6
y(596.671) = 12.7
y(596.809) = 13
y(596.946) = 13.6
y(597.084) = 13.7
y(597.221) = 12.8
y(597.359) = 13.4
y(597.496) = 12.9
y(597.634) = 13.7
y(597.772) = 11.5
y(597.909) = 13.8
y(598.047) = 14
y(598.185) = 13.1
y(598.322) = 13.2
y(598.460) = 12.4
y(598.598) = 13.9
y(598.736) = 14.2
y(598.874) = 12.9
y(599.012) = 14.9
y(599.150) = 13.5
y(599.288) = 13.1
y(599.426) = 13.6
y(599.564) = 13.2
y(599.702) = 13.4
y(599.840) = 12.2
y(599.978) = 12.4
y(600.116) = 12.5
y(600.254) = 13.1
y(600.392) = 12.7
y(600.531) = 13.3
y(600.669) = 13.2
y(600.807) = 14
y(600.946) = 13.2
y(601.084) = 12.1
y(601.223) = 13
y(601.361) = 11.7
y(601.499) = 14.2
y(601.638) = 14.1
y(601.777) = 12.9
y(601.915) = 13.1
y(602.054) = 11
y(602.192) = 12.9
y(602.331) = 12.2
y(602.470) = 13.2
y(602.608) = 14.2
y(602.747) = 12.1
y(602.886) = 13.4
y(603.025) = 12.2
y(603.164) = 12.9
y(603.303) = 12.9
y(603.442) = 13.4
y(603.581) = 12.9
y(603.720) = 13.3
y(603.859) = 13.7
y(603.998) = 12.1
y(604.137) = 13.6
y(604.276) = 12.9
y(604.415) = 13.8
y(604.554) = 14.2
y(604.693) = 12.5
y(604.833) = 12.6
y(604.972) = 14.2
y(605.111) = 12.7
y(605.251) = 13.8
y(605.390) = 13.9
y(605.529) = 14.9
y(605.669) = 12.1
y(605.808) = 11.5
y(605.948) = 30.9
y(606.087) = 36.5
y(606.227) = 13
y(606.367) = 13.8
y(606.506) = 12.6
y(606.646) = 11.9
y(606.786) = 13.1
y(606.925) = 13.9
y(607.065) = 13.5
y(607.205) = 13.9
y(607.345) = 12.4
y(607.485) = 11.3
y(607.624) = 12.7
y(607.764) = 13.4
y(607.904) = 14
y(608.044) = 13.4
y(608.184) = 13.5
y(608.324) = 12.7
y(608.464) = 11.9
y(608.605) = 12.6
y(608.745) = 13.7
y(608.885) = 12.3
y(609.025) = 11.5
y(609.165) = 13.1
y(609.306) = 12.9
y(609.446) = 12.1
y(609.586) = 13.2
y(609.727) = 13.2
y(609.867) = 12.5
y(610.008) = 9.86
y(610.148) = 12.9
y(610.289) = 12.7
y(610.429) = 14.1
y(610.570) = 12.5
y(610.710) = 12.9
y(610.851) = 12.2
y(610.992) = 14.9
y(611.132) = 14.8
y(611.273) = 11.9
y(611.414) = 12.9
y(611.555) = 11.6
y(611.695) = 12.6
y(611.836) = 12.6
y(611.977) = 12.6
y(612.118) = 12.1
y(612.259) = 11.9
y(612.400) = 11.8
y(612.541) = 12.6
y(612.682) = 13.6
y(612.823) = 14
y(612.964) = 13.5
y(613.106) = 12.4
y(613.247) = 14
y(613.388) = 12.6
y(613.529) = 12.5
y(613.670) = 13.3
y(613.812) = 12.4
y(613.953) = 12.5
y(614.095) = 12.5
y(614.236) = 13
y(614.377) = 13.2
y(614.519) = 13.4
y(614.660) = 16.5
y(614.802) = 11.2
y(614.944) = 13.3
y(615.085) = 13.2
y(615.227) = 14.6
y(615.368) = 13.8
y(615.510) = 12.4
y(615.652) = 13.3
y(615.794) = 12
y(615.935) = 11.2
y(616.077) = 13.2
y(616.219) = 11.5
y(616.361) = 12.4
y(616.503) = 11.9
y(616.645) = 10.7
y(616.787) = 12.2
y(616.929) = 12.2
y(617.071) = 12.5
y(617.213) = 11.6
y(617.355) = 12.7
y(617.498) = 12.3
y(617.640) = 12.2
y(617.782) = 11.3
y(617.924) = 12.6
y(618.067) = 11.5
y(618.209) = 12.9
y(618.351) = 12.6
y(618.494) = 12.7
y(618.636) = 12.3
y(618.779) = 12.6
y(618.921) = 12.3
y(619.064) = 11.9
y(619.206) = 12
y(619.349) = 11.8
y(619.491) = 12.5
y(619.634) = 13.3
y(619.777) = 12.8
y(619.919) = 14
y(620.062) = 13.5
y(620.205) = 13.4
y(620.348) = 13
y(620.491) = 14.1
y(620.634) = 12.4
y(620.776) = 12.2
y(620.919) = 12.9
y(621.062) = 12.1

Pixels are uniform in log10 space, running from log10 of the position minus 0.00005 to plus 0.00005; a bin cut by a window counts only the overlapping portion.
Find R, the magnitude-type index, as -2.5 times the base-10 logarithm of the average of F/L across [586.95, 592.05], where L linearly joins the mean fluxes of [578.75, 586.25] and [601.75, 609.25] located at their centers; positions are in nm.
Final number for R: 0.09 mag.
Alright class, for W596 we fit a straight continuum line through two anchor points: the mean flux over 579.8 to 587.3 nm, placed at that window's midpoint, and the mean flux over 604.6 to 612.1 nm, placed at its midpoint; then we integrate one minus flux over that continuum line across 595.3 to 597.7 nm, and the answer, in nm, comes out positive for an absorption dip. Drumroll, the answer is 0.05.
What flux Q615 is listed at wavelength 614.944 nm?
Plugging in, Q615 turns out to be 13.3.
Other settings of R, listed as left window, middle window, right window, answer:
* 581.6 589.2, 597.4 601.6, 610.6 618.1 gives -0.04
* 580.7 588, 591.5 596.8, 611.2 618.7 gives 0.01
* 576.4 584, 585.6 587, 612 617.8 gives 0.01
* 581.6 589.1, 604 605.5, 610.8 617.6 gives -0.05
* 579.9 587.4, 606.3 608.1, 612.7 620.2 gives -0.02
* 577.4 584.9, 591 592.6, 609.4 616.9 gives 0.05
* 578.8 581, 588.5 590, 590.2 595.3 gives 0.18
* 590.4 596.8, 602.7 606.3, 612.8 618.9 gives -0.16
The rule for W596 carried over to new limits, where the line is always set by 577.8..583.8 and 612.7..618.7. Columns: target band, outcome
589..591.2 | 0.12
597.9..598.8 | -0.05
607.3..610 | 0.00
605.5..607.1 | -0.49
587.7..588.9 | 0.07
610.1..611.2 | -0.06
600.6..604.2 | -0.07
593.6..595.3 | -0.04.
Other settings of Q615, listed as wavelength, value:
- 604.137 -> 13.6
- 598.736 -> 14.2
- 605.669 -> 12.1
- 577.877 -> 11.8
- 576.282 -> 13.9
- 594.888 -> 14.2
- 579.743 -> 13.4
